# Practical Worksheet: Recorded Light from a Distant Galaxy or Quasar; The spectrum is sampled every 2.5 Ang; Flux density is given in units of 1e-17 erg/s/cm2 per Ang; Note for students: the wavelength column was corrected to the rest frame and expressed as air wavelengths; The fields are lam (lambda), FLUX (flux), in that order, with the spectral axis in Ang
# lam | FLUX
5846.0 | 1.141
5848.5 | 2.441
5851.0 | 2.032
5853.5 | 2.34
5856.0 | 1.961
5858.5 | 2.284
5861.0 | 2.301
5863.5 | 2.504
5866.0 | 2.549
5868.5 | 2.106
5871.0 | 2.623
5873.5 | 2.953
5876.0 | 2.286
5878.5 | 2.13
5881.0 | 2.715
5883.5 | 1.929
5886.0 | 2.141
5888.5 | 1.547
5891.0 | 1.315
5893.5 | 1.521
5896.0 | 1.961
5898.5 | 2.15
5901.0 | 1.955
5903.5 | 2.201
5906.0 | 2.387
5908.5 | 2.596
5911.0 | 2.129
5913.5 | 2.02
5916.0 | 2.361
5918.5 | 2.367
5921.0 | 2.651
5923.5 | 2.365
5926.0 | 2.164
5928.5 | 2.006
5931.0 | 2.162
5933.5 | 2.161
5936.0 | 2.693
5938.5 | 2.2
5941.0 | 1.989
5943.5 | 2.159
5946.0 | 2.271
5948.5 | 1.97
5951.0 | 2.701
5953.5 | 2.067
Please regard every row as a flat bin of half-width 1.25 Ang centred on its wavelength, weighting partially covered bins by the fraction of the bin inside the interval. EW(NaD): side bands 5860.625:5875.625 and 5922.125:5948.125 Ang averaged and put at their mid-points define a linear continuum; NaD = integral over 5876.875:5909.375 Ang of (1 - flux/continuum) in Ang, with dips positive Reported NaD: 4.8 Ang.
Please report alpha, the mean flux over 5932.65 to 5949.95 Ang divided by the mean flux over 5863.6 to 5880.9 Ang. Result 0.9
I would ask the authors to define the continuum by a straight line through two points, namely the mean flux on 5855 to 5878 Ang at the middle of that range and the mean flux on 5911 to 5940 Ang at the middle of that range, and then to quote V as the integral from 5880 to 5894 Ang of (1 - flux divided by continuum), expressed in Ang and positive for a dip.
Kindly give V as 2.9 Ang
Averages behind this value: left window 2.39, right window 2.28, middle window 1.86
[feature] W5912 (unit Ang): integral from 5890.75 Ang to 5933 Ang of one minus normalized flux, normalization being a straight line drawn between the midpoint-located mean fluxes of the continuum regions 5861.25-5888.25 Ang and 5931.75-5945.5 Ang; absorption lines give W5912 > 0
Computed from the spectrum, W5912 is 2.4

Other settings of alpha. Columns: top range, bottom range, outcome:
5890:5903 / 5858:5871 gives 0.76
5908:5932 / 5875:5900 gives 1.16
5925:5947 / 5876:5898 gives 1.14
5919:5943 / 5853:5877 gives 0.95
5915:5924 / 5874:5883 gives 1.02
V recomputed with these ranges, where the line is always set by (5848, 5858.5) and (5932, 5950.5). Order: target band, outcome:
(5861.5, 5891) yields -1.04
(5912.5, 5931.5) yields -0.45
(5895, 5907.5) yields 0.37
